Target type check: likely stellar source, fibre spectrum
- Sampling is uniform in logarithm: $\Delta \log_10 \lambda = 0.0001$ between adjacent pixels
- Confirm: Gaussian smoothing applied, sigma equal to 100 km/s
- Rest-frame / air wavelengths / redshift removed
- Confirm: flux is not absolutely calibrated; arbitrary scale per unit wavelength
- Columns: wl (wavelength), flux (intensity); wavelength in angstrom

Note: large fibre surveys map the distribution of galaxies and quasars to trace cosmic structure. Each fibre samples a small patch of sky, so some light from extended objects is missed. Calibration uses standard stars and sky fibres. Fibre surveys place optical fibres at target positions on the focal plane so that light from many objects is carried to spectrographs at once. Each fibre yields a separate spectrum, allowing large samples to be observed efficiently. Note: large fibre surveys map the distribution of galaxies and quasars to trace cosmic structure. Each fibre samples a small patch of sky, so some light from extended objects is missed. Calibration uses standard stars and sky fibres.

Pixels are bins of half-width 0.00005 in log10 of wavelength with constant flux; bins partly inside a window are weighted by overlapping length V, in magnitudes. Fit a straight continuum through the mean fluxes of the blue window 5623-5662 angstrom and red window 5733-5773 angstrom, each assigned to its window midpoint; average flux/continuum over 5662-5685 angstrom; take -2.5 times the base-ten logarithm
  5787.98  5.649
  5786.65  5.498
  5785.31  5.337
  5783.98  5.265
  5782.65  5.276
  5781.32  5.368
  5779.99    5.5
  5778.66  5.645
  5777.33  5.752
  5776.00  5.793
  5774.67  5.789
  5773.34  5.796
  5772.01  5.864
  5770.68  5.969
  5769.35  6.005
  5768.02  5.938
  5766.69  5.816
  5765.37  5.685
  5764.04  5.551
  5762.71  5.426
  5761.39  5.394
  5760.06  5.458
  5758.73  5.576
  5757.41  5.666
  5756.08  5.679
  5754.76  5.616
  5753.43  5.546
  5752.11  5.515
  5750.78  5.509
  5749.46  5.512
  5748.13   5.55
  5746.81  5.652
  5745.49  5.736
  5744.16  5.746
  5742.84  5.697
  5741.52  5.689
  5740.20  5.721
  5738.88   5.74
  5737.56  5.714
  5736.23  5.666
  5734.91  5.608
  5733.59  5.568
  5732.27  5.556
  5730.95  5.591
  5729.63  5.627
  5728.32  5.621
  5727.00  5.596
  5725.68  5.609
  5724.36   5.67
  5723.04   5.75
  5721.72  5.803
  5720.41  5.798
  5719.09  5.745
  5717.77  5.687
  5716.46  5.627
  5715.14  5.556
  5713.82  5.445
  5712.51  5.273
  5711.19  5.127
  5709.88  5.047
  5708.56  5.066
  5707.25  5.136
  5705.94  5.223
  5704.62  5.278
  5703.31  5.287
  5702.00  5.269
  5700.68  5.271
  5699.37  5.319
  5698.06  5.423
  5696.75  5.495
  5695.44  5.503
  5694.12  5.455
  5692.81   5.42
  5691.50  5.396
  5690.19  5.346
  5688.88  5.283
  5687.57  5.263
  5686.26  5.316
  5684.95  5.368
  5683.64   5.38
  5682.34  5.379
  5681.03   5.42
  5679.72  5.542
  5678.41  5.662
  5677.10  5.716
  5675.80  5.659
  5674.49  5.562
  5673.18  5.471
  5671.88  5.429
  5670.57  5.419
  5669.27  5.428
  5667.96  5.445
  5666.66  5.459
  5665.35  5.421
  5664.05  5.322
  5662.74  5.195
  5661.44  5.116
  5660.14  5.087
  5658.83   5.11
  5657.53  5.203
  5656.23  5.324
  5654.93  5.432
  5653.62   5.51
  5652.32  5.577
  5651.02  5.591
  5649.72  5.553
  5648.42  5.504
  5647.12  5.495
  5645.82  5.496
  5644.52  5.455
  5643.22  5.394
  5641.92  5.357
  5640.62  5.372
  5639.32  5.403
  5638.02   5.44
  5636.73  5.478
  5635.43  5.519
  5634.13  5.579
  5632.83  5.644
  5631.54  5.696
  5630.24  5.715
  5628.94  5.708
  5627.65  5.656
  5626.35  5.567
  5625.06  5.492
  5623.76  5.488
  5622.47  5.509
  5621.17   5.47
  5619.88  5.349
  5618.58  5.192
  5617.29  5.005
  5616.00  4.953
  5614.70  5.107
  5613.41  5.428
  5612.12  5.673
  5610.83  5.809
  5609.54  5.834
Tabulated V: 0.01 mag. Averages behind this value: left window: 5.47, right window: 5.66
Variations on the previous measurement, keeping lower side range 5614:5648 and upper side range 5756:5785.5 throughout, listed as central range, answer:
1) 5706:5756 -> 0.00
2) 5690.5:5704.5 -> 0.03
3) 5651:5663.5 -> 0.04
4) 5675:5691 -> 0.01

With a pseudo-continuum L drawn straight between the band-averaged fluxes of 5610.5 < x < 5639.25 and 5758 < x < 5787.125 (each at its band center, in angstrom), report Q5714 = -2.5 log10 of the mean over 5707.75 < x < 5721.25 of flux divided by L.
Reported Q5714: 0.02 mag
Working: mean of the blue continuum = 5.47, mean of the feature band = 5.44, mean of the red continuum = 5.62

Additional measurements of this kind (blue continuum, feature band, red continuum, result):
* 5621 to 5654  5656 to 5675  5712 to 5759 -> 0.04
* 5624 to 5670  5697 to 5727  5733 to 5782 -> 0.03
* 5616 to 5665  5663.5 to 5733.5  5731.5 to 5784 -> 0.02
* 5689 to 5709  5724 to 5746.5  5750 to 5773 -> -0.03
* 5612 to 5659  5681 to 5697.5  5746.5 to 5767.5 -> 0.02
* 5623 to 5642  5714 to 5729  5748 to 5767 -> -0.02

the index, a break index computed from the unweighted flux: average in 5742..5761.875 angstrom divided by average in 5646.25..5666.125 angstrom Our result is 1.04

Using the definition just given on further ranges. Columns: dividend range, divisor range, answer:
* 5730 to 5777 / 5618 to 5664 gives 1.04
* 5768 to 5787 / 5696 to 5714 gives 1.07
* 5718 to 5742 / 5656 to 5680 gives 1.05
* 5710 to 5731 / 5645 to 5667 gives 1.04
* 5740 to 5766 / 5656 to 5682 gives 1.04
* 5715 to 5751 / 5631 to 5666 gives 1.04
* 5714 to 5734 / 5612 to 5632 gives 1.04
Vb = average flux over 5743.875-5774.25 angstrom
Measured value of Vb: 5.66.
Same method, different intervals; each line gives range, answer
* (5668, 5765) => 5.5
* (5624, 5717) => 5.42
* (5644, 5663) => 5.38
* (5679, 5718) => 5.35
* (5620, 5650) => 5.52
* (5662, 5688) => 5.44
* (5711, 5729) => 5.61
